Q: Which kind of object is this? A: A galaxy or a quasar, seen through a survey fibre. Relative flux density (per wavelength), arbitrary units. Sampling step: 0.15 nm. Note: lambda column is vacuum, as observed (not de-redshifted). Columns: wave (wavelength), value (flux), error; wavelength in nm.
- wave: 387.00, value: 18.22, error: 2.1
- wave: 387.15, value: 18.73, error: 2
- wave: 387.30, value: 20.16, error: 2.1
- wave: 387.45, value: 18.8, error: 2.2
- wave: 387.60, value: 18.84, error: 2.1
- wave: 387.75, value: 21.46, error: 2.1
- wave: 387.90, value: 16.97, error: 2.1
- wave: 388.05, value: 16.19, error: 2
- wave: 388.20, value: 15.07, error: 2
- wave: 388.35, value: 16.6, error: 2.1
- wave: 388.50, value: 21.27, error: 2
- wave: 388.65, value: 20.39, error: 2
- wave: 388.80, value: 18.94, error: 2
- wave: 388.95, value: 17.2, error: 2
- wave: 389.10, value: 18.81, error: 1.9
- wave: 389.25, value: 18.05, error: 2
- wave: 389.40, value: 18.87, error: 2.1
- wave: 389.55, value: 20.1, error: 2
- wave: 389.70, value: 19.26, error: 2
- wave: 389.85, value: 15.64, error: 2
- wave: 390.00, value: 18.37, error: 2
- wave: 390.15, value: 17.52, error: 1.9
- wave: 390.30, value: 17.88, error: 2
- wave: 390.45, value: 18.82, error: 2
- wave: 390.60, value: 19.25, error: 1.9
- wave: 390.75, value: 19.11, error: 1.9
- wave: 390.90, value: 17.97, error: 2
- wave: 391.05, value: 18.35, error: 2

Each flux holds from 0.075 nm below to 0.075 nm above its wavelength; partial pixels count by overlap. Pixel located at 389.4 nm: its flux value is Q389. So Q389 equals 18.87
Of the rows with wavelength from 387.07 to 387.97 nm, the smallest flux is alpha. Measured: 16.97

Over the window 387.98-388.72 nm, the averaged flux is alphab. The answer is 17.9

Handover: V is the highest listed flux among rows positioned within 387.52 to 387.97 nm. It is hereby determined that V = 21.46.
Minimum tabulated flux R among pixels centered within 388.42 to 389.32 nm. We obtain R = 17.2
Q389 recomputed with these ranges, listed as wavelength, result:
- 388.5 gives 21.27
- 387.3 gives 20.16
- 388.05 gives 16.19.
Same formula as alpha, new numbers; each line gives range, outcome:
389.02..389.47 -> 18.05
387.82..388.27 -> 15.07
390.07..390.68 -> 17.52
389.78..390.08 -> 15.64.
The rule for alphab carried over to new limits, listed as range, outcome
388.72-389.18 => 18.3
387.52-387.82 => 20.1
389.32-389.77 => 19.4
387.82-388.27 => 16.1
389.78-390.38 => 17.4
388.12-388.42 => 15.8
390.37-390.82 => 19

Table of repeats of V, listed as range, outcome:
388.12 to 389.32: 21.27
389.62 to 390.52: 19.26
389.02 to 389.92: 20.1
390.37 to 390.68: 19.25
